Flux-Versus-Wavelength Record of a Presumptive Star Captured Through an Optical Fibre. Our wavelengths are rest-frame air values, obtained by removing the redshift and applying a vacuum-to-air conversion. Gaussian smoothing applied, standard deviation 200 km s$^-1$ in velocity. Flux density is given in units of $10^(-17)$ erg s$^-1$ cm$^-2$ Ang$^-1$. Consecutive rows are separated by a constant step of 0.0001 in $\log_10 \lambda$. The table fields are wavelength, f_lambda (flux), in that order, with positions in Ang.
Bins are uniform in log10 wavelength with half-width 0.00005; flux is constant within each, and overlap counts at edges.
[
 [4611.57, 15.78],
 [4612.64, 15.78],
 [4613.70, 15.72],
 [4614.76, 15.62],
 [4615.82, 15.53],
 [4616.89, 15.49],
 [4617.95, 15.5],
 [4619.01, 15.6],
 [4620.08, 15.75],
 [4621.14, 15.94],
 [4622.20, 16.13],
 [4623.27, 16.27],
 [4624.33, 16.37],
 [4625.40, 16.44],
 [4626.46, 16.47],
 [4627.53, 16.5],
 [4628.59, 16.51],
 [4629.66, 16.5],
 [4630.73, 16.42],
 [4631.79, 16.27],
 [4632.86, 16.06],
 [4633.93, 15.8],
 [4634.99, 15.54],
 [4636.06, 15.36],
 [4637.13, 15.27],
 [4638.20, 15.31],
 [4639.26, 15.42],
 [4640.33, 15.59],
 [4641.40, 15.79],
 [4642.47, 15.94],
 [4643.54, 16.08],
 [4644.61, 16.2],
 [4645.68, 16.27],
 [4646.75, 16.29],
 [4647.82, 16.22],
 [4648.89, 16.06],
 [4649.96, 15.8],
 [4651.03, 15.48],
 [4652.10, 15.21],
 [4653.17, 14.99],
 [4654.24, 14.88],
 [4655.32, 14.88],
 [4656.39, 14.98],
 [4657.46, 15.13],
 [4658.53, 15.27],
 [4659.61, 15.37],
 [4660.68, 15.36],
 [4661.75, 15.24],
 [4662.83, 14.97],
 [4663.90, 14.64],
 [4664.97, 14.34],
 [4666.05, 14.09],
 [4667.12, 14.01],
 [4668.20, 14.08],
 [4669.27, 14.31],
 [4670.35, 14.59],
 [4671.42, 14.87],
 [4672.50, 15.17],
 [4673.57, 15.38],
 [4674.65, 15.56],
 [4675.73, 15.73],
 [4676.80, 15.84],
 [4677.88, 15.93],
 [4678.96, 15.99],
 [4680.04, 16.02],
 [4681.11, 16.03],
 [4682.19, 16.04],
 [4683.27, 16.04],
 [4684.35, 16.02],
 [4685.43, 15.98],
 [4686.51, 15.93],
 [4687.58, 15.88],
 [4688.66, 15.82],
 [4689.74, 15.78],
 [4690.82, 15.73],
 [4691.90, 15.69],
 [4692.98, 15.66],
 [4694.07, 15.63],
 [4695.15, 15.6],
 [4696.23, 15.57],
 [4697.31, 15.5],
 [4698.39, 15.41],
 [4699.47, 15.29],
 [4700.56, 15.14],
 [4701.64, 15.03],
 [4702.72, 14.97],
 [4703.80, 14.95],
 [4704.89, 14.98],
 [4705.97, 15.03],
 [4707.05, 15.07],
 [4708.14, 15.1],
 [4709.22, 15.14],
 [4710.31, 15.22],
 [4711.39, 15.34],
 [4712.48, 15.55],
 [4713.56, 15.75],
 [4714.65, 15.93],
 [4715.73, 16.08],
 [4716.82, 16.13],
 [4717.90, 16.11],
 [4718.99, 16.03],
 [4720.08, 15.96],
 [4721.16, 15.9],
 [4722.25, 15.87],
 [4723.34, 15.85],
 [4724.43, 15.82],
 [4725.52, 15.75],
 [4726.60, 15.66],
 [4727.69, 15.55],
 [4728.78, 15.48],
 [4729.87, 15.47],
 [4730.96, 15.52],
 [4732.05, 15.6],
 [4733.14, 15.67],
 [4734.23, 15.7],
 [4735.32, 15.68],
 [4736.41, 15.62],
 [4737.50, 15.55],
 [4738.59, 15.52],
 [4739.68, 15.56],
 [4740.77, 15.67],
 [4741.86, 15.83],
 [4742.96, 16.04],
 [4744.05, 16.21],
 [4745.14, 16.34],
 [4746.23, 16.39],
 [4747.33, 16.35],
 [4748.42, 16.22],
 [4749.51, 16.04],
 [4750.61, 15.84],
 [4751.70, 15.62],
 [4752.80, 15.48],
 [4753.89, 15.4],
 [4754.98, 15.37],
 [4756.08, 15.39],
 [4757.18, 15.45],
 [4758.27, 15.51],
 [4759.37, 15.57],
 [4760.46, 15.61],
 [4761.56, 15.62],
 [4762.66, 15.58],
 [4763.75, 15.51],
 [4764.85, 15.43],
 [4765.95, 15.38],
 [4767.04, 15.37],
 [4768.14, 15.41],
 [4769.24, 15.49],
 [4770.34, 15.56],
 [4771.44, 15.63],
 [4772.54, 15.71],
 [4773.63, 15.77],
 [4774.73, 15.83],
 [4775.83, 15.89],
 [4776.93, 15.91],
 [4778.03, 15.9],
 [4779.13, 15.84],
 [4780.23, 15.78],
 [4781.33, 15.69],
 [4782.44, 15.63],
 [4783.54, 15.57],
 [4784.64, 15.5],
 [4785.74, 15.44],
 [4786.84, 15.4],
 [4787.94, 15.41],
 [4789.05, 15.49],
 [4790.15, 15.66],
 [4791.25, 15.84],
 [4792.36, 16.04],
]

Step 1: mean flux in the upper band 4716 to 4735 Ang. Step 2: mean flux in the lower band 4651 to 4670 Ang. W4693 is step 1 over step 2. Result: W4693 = 1.06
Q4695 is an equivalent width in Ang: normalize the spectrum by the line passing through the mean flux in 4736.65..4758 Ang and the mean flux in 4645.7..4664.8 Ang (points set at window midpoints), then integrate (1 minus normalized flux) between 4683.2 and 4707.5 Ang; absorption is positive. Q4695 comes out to 0.1 Ang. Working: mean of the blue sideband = 15.3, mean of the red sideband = 15.8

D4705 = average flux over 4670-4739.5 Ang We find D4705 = 15.6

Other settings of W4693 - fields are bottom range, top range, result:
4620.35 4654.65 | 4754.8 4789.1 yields 0.98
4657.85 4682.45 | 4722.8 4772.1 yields 1.03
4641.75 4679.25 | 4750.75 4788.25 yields 1.02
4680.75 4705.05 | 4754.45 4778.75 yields 1.00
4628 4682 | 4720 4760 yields 1.02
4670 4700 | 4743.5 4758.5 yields 1.01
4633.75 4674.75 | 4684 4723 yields 1.02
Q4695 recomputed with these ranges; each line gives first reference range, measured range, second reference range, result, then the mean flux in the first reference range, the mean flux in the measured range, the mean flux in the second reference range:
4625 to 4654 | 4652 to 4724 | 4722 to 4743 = 1.7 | 15.9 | 15.4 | 15.7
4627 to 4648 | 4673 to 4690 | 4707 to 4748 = 0.0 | 16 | 15.9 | 15.7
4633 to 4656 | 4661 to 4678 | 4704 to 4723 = 0.8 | 15.6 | 14.9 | 15.6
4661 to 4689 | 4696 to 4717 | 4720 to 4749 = 0.3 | 15.3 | 15.3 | 15.8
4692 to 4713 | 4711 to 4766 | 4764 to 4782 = -1.0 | 15.3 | 15.7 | 15.7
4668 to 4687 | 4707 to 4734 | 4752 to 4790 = -0.2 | 15.6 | 15.7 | 15.6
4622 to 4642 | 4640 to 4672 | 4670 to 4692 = 1.3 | 16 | 15.2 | 15.7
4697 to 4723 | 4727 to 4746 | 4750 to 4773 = -0.3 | 15.5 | 15.7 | 15.5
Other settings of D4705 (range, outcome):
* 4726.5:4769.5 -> 15.7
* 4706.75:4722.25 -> 15.7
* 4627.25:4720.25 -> 15.5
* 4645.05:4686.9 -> 15.4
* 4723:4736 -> 15.6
